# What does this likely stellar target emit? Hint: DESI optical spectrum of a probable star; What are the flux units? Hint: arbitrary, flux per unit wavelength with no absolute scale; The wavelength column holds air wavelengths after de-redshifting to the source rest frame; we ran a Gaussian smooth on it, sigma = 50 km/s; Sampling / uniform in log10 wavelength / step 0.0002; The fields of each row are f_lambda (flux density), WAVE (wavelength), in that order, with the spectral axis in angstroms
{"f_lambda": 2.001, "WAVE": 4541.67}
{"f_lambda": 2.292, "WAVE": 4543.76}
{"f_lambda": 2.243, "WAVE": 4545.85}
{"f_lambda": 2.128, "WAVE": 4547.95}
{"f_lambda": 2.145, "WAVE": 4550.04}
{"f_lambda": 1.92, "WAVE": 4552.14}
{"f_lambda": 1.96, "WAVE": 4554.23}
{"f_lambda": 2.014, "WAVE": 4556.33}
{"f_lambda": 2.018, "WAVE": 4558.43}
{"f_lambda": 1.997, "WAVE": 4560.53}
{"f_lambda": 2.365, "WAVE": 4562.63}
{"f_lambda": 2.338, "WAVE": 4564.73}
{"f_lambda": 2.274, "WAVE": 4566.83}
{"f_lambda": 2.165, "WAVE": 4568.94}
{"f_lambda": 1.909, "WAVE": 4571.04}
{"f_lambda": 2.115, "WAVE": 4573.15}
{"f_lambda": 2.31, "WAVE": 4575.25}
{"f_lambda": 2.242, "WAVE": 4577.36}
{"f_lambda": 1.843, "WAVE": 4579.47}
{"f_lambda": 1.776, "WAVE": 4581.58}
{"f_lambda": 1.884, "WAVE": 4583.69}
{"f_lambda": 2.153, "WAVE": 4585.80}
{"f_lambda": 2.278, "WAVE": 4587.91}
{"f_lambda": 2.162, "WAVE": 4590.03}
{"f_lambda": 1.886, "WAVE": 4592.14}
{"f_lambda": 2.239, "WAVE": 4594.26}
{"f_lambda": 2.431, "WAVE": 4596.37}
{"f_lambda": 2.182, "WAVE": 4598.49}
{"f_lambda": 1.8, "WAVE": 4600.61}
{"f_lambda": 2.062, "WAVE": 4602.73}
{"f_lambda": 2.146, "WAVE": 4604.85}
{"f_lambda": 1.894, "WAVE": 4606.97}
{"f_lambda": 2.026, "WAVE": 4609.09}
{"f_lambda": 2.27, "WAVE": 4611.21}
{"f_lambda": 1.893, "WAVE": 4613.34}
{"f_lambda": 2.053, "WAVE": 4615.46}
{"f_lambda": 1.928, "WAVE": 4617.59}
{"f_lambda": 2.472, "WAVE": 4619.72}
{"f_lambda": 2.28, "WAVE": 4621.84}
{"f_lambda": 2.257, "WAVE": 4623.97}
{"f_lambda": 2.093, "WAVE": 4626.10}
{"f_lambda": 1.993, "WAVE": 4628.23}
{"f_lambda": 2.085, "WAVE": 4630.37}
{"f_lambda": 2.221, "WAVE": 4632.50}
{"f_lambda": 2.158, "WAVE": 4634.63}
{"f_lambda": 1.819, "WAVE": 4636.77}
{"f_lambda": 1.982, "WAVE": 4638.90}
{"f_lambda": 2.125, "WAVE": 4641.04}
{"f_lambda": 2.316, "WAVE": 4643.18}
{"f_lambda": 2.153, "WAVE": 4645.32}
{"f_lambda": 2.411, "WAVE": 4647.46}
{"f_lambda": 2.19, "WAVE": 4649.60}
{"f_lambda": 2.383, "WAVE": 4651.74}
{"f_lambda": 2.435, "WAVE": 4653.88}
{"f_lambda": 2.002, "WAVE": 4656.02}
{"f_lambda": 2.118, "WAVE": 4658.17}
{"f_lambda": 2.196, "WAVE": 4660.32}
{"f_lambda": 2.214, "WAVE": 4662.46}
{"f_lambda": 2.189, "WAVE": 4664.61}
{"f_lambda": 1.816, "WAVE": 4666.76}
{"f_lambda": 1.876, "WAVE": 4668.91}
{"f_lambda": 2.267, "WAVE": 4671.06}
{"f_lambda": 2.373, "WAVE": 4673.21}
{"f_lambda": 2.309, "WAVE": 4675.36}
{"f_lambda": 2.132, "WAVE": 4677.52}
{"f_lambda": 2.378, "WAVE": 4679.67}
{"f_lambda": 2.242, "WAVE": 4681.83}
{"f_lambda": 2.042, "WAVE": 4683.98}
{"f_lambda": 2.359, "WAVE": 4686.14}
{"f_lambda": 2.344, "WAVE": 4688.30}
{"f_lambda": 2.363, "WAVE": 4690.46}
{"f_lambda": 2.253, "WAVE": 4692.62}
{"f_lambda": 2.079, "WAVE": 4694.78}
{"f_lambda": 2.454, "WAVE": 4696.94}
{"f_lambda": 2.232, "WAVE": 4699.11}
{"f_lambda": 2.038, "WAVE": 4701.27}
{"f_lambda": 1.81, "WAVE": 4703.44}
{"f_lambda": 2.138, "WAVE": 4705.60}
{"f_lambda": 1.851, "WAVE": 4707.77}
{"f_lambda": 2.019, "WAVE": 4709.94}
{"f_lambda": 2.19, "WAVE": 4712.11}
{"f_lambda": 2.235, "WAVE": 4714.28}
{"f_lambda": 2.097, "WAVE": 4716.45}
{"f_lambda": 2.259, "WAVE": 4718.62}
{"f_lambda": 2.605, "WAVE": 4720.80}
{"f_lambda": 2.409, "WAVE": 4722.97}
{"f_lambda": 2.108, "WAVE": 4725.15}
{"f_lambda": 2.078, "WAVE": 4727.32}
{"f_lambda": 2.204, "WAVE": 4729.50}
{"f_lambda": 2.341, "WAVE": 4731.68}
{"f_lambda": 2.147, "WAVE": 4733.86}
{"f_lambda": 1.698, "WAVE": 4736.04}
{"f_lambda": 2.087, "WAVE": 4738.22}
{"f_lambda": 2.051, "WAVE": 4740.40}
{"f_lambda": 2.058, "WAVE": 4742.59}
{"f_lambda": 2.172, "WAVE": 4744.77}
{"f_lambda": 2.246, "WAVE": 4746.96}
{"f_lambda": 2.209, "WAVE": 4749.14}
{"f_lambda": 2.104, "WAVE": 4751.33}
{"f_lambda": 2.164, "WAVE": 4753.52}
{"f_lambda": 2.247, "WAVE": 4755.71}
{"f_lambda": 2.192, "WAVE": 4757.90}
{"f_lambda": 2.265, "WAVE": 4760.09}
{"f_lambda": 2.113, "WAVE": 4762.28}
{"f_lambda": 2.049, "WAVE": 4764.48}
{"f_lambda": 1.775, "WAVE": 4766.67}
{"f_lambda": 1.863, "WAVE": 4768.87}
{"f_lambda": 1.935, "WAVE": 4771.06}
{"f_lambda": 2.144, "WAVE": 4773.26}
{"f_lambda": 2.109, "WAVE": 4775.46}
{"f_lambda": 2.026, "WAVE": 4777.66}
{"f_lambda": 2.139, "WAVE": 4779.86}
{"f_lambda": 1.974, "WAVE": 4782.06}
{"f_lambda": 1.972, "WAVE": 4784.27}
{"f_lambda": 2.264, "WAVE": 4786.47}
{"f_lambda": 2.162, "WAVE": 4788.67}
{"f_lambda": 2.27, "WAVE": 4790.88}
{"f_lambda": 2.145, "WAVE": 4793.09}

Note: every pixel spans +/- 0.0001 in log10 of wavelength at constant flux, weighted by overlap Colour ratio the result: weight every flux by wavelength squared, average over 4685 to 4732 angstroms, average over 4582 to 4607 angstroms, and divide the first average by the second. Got 1.1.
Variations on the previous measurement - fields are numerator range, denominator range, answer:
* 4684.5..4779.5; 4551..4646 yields 1.08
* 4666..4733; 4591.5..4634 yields 1.08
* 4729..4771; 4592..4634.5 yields 1.05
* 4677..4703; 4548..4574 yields 1.12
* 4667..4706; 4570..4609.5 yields 1.11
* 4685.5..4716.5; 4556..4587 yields 1.09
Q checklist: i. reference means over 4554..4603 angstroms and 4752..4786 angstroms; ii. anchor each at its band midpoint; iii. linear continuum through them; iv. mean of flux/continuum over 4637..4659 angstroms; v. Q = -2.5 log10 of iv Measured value -0.05 mag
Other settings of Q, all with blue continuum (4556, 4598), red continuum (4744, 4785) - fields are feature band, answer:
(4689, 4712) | -0.01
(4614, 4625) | -0.04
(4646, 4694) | -0.06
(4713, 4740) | -0.05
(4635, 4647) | 0.01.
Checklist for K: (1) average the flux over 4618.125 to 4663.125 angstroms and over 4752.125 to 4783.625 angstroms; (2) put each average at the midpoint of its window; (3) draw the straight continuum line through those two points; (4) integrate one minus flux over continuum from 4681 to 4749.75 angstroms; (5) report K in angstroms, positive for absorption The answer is -1.7 angstroms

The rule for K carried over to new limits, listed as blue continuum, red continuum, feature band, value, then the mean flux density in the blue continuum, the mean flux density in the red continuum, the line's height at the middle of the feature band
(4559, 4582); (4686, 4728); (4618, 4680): -0.3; 2.13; 2.19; 2.17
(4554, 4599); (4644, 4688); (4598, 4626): 0.8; 2.12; 2.21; 2.15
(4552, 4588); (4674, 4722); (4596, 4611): 0.3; 2.09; 2.2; 2.12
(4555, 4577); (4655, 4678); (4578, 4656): 0.9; 2.15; 2.14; 2.14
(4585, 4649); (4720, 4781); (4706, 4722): -0.4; 2.13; 2.12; 2.12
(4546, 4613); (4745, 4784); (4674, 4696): -1.7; 2.09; 2.09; 2.09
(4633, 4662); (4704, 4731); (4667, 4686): -0.1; 2.18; 2.18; 2.18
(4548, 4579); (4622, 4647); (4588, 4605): 0.0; 2.12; 2.12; 2.12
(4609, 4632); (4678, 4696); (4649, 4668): 0.3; 2.13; 2.26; 2.2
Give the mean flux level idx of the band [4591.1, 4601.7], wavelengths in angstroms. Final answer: 2.11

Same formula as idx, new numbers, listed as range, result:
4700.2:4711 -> 1.97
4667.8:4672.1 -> 2.07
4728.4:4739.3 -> 2.09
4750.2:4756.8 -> 2.17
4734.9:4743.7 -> 1.98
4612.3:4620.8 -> 2.09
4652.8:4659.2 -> 2.19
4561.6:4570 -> 2.29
